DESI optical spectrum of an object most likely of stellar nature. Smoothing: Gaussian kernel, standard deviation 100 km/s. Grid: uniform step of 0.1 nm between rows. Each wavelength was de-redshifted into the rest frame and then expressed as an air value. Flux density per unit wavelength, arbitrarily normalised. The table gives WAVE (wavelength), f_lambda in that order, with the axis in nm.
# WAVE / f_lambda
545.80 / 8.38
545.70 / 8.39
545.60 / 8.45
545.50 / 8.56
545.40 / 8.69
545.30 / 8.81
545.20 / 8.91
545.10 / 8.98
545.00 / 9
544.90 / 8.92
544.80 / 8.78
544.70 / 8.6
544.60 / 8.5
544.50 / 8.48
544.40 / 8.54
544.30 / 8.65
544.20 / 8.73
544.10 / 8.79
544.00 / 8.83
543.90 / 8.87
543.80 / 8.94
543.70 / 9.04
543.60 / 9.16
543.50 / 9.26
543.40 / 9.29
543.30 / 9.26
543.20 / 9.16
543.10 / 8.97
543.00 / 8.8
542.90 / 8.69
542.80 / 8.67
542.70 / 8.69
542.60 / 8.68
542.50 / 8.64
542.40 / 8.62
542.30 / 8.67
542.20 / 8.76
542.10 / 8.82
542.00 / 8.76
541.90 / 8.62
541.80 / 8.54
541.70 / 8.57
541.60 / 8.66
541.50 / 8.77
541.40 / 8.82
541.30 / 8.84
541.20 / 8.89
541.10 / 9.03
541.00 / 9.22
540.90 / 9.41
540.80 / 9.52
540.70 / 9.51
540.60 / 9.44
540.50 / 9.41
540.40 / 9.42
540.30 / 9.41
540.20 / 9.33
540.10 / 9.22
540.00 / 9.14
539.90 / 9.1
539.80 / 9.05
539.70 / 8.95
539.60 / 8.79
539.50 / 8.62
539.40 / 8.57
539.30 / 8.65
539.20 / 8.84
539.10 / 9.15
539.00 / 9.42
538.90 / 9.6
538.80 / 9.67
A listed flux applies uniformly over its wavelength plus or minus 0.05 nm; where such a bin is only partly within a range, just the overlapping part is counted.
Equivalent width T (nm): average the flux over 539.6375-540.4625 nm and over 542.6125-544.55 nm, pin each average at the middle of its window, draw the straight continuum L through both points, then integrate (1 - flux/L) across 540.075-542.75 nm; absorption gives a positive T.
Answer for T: 0.03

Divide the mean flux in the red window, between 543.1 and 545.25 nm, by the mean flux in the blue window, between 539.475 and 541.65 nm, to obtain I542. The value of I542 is 0.97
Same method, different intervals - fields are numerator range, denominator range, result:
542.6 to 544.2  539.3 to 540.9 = 0.98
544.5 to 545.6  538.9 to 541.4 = 0.96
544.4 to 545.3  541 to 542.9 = 1.00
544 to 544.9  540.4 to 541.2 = 0.93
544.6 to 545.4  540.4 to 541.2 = 0.95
